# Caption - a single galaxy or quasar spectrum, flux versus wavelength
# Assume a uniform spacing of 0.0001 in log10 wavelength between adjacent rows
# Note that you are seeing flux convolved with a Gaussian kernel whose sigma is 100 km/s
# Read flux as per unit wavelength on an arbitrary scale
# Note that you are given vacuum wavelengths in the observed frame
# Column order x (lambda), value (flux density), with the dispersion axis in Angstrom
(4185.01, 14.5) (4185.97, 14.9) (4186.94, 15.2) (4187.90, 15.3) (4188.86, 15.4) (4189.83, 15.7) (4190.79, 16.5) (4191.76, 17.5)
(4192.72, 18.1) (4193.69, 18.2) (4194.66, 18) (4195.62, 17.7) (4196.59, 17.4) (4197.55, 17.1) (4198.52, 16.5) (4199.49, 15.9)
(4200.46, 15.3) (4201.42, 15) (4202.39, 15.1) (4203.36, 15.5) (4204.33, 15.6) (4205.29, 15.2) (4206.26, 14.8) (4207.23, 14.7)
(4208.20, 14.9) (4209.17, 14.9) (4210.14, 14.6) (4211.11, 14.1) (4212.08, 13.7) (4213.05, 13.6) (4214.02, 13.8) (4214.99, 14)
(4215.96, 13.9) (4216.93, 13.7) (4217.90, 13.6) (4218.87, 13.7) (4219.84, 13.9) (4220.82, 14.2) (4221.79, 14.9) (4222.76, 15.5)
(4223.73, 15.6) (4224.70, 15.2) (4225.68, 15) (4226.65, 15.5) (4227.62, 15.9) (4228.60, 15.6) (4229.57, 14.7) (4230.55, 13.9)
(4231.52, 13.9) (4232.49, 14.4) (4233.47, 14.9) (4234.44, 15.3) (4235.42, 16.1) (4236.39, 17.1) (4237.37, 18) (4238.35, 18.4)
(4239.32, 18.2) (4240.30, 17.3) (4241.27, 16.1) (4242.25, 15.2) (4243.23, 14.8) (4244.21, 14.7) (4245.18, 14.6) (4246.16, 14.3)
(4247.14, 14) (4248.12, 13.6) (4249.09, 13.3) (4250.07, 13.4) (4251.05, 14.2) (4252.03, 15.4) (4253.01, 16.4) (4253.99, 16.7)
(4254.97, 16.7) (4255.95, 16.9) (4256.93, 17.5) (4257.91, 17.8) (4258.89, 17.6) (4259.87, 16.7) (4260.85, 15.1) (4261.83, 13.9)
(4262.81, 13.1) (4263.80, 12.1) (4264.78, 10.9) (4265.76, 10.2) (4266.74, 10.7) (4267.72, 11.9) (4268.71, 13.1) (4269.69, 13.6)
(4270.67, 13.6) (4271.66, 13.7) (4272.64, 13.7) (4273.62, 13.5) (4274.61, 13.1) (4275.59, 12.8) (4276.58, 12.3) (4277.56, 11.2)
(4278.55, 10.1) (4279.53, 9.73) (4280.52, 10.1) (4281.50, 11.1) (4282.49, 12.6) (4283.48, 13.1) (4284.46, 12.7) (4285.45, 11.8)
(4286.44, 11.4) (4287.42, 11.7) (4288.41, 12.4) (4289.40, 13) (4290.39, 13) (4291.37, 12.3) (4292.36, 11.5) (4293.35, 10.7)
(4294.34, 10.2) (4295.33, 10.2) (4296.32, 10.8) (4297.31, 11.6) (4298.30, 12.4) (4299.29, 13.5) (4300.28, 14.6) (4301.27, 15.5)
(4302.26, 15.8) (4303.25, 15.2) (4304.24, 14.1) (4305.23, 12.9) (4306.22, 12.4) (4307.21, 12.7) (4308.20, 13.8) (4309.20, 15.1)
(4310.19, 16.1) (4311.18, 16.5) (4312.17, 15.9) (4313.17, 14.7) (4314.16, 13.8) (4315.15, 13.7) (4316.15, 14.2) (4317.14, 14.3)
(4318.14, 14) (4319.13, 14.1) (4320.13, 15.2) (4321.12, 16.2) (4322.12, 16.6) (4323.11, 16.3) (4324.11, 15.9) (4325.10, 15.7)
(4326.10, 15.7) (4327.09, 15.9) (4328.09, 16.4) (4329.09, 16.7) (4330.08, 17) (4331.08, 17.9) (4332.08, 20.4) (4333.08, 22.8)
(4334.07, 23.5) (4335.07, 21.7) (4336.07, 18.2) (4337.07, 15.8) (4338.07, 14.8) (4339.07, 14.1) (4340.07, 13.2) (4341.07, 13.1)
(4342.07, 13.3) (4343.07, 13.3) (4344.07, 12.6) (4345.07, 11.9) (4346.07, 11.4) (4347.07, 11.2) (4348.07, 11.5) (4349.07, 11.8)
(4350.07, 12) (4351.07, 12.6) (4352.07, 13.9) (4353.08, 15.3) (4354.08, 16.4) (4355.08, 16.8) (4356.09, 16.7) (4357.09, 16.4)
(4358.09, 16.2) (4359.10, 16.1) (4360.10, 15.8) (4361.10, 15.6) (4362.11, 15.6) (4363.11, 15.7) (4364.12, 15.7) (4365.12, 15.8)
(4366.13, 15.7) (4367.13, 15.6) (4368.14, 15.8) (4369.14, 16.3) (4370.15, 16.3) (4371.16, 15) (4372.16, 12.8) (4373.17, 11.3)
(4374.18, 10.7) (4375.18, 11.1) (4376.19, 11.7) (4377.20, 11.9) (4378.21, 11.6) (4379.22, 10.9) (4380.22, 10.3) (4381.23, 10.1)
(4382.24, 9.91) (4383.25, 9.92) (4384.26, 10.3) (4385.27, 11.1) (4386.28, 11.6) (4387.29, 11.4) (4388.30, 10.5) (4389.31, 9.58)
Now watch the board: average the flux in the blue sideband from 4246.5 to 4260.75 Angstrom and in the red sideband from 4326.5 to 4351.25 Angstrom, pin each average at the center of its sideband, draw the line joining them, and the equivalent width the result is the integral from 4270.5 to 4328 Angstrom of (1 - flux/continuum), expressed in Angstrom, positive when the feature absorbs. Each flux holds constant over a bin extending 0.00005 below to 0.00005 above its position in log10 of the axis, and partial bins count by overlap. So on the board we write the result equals 7.8 Angstrom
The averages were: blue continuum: 15.7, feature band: 13.4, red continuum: 15.4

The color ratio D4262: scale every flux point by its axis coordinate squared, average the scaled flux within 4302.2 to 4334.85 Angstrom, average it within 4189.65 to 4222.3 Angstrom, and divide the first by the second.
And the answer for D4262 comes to 1.09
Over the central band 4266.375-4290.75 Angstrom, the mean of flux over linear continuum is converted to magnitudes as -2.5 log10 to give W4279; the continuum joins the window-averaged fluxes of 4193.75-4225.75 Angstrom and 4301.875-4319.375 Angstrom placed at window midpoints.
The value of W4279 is 0.19 mag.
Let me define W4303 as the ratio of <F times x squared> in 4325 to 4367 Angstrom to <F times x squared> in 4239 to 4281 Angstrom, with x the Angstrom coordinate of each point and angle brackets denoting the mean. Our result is 1.15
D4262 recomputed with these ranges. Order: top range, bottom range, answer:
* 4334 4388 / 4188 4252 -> 0.96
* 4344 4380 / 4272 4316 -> 1.12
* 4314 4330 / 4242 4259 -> 1.04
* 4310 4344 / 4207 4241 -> 1.12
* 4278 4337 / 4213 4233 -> 1.03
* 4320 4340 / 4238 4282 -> 1.27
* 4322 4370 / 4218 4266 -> 1.08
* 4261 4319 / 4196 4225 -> 0.90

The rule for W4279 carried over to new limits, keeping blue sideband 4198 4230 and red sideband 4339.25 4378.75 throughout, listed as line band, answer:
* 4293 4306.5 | 0.115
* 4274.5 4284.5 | 0.235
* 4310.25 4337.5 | -0.173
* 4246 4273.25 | 0.019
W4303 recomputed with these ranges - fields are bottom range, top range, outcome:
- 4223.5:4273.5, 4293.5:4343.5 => 1.05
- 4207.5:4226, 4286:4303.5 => 0.90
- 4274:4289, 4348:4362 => 1.31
